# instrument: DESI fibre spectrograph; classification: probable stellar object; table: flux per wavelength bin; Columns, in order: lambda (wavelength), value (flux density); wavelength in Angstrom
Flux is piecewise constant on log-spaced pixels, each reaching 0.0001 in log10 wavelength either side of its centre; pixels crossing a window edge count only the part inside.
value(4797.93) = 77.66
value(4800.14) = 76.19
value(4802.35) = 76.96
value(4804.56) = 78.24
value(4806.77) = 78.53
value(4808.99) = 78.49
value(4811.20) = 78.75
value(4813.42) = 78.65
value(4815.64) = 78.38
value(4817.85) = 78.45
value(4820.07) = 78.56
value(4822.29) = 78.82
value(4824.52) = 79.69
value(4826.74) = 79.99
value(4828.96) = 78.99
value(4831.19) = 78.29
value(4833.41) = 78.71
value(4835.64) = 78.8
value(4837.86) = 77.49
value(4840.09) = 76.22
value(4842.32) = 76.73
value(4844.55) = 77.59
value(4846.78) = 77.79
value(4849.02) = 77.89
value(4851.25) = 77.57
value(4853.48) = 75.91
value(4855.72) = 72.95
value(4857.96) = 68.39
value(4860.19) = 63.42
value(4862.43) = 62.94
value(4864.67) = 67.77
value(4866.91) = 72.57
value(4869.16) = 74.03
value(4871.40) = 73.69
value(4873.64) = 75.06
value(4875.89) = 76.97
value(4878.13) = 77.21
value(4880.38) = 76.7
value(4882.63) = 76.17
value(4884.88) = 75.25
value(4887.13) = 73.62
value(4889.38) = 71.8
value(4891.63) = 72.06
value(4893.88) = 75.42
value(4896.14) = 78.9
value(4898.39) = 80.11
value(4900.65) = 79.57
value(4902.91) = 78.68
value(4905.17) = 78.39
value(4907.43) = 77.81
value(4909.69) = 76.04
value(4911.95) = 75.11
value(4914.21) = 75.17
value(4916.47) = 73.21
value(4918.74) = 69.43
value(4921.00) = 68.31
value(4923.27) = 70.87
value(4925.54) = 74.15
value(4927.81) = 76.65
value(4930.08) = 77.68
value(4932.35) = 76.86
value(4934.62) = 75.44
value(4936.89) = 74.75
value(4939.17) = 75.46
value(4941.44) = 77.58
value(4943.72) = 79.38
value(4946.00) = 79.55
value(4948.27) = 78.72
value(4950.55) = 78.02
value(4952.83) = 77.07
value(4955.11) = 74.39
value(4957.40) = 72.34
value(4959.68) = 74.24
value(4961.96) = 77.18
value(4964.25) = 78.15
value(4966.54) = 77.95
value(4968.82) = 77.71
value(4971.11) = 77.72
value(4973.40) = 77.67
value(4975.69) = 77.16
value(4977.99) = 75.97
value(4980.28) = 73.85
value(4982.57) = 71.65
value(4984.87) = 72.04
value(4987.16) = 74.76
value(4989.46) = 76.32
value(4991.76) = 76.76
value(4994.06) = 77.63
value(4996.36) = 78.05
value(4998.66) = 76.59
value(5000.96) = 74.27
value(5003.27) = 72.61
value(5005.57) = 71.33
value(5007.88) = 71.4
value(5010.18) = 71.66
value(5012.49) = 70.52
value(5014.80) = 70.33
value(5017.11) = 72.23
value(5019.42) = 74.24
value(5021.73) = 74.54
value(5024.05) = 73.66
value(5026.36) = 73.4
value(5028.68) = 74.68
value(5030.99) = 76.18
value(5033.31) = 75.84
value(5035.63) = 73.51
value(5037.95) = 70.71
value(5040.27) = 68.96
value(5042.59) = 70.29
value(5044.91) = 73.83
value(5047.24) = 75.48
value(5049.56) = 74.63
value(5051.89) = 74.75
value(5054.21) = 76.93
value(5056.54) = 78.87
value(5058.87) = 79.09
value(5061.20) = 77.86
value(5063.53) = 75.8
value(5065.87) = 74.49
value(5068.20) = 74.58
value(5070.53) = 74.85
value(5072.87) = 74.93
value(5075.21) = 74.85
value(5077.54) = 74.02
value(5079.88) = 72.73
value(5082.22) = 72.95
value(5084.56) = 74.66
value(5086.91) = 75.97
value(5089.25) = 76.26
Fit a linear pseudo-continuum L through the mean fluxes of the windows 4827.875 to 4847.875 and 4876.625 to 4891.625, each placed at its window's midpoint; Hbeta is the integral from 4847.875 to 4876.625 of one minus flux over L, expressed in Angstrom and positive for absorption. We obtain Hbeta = 1.56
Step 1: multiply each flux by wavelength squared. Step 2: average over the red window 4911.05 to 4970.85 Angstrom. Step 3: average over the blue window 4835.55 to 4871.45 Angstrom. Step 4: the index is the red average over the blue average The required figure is 1.07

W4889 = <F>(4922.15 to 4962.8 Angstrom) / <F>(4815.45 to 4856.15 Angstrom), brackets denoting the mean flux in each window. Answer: 0.98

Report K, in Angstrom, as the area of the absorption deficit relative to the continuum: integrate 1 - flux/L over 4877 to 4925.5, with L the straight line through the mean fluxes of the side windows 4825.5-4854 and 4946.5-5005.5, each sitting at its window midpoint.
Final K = 1.1 Angstrom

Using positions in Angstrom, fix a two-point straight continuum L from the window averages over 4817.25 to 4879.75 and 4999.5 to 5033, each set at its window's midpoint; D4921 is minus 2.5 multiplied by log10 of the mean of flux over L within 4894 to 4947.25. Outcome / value -0.02 mag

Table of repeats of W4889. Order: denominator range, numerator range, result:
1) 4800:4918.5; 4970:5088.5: 0.98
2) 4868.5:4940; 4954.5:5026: 0.99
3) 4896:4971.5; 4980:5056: 0.97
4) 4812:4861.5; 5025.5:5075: 0.97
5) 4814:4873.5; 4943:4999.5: 1.01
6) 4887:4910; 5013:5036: 0.96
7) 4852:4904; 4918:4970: 1.03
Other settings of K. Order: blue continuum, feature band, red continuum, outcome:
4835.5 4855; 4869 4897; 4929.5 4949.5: 0.8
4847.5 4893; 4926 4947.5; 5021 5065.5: -0.9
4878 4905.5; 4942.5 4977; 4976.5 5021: -1.1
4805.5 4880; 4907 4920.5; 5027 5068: 0.3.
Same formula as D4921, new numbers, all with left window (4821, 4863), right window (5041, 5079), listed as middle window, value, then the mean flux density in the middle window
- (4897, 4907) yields -0.05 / 79.1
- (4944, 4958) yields -0.02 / 77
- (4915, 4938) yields 0.03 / 73.8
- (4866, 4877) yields 0.02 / 74.5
